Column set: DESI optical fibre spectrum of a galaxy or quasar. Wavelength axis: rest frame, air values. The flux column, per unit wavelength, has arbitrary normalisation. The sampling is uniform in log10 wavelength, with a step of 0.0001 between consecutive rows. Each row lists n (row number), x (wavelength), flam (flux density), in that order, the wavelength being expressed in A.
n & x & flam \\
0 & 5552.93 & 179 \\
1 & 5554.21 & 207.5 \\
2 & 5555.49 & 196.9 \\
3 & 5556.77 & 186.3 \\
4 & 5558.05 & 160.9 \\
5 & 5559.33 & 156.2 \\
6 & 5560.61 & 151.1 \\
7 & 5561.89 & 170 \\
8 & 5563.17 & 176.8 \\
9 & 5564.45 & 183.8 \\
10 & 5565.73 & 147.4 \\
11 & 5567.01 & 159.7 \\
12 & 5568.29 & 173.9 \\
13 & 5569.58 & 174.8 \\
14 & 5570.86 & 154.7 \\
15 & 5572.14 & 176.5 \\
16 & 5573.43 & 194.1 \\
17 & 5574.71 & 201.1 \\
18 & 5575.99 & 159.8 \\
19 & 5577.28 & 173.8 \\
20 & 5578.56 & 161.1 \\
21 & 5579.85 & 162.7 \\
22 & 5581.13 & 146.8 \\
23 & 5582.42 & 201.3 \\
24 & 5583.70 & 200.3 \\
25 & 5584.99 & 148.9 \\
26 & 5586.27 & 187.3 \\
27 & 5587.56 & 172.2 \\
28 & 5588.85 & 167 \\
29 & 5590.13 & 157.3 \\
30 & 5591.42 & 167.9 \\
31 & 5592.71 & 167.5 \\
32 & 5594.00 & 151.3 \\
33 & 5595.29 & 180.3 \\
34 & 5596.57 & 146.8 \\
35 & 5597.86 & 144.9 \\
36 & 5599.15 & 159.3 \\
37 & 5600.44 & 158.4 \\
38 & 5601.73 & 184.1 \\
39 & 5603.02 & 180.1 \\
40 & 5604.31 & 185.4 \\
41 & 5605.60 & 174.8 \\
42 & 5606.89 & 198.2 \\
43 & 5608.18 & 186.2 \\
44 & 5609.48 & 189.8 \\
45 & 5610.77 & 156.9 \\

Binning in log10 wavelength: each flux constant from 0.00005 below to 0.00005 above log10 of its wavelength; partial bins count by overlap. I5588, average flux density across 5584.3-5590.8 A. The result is 167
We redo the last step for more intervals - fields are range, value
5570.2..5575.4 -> 182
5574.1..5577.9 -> 178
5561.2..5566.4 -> 169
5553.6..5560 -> 181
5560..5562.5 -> 161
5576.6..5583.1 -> 169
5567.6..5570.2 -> 174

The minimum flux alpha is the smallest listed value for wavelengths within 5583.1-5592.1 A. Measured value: 148.9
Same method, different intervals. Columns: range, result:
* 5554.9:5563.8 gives 151.1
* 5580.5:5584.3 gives 146.8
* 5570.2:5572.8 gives 154.7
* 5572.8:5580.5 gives 159.8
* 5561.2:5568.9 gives 147.4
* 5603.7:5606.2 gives 174.8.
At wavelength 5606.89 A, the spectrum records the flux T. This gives 198.2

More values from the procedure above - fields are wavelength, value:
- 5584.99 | 148.9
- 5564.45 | 183.8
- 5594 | 151.3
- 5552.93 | 179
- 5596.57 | 146.8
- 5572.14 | 176.5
